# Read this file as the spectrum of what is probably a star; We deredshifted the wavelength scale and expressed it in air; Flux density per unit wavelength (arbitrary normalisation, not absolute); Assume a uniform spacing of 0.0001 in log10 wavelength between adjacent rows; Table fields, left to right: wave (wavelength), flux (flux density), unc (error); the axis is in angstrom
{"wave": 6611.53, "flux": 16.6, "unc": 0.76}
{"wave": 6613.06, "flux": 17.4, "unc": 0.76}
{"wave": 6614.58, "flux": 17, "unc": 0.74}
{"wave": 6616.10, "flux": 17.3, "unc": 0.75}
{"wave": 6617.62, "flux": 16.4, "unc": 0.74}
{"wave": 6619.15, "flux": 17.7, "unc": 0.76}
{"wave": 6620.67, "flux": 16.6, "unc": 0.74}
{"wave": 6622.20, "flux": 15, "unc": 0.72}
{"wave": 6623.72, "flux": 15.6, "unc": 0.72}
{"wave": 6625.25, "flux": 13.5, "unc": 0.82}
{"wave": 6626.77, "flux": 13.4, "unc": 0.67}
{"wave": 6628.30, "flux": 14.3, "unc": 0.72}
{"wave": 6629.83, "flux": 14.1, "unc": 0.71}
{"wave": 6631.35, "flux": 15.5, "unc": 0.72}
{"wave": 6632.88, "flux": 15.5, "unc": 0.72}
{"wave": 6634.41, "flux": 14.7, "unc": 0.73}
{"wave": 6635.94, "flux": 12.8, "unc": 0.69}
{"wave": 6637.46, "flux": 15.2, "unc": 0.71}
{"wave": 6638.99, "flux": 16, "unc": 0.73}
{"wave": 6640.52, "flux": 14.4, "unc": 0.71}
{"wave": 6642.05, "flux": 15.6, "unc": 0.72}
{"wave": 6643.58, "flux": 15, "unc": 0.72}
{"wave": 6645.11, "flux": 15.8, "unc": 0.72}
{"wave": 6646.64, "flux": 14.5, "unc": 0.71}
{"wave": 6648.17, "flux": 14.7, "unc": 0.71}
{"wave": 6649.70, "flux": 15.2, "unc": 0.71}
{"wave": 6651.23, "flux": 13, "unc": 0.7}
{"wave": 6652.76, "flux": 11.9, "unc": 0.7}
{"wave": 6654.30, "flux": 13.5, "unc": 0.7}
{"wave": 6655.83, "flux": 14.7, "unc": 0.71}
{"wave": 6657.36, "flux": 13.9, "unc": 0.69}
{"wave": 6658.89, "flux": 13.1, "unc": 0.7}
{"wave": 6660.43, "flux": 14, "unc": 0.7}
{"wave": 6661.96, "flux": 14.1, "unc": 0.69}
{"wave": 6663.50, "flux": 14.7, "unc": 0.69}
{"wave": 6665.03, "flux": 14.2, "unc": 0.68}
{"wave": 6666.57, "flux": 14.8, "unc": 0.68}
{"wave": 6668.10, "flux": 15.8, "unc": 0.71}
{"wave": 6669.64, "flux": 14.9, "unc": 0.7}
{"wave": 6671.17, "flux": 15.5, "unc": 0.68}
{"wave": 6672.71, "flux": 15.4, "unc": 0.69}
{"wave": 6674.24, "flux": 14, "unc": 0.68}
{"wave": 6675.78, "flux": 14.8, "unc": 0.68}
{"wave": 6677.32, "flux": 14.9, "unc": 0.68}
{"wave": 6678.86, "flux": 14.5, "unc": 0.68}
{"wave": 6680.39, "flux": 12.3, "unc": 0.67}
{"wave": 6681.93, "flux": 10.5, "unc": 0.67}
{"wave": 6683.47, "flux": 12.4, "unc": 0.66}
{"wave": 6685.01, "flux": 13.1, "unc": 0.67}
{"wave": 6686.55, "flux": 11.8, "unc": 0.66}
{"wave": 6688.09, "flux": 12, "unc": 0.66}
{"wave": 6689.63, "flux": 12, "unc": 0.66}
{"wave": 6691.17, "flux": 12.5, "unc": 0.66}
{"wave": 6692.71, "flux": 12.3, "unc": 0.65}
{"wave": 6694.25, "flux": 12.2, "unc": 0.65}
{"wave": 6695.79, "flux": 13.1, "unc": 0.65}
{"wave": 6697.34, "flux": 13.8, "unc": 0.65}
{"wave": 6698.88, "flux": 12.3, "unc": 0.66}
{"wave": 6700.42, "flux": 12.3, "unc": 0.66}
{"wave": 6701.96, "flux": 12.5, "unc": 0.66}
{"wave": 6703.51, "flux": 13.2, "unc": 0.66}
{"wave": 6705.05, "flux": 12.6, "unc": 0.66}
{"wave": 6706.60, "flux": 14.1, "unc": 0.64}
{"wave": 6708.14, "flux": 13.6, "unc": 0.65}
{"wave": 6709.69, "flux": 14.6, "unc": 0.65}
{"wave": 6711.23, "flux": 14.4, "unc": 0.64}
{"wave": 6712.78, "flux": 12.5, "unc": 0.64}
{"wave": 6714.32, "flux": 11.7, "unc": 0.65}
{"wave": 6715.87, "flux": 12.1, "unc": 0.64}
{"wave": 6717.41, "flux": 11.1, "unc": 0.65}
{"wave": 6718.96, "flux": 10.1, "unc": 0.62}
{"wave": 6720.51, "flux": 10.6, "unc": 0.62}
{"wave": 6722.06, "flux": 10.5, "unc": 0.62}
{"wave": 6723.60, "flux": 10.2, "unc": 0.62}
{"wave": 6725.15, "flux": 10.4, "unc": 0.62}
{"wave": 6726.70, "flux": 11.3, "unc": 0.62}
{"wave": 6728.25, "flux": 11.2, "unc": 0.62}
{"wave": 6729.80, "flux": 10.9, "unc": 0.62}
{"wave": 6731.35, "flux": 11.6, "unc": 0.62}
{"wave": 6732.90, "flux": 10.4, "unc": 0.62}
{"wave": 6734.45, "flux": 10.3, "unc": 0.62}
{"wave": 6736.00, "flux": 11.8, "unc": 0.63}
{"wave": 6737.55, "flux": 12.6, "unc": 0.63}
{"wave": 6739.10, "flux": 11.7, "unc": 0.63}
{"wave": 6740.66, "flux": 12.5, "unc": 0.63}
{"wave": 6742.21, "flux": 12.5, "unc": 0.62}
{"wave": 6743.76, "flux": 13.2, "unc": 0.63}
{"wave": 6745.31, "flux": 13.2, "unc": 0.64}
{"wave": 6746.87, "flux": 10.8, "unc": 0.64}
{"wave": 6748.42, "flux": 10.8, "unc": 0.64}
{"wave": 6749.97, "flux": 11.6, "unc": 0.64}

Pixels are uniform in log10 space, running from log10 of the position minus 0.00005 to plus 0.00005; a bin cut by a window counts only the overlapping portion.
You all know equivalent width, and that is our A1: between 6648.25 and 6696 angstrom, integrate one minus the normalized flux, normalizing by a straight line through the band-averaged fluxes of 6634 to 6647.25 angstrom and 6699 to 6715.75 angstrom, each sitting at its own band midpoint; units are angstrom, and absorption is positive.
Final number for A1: 1.5 angstrom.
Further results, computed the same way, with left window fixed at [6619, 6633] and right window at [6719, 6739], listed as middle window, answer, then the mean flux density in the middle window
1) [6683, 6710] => -1.21 angstrom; 12.8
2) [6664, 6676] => -1.49 angstrom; 14.9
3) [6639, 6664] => -0.54 angstrom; 14.3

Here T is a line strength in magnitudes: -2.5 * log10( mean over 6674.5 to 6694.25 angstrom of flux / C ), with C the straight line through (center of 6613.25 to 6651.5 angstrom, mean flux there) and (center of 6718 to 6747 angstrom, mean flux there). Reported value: 0.04 mag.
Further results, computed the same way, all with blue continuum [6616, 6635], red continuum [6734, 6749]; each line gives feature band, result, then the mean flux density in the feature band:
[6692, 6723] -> 0.04 mag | 12.5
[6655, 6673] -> -0.03 mag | 14.6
